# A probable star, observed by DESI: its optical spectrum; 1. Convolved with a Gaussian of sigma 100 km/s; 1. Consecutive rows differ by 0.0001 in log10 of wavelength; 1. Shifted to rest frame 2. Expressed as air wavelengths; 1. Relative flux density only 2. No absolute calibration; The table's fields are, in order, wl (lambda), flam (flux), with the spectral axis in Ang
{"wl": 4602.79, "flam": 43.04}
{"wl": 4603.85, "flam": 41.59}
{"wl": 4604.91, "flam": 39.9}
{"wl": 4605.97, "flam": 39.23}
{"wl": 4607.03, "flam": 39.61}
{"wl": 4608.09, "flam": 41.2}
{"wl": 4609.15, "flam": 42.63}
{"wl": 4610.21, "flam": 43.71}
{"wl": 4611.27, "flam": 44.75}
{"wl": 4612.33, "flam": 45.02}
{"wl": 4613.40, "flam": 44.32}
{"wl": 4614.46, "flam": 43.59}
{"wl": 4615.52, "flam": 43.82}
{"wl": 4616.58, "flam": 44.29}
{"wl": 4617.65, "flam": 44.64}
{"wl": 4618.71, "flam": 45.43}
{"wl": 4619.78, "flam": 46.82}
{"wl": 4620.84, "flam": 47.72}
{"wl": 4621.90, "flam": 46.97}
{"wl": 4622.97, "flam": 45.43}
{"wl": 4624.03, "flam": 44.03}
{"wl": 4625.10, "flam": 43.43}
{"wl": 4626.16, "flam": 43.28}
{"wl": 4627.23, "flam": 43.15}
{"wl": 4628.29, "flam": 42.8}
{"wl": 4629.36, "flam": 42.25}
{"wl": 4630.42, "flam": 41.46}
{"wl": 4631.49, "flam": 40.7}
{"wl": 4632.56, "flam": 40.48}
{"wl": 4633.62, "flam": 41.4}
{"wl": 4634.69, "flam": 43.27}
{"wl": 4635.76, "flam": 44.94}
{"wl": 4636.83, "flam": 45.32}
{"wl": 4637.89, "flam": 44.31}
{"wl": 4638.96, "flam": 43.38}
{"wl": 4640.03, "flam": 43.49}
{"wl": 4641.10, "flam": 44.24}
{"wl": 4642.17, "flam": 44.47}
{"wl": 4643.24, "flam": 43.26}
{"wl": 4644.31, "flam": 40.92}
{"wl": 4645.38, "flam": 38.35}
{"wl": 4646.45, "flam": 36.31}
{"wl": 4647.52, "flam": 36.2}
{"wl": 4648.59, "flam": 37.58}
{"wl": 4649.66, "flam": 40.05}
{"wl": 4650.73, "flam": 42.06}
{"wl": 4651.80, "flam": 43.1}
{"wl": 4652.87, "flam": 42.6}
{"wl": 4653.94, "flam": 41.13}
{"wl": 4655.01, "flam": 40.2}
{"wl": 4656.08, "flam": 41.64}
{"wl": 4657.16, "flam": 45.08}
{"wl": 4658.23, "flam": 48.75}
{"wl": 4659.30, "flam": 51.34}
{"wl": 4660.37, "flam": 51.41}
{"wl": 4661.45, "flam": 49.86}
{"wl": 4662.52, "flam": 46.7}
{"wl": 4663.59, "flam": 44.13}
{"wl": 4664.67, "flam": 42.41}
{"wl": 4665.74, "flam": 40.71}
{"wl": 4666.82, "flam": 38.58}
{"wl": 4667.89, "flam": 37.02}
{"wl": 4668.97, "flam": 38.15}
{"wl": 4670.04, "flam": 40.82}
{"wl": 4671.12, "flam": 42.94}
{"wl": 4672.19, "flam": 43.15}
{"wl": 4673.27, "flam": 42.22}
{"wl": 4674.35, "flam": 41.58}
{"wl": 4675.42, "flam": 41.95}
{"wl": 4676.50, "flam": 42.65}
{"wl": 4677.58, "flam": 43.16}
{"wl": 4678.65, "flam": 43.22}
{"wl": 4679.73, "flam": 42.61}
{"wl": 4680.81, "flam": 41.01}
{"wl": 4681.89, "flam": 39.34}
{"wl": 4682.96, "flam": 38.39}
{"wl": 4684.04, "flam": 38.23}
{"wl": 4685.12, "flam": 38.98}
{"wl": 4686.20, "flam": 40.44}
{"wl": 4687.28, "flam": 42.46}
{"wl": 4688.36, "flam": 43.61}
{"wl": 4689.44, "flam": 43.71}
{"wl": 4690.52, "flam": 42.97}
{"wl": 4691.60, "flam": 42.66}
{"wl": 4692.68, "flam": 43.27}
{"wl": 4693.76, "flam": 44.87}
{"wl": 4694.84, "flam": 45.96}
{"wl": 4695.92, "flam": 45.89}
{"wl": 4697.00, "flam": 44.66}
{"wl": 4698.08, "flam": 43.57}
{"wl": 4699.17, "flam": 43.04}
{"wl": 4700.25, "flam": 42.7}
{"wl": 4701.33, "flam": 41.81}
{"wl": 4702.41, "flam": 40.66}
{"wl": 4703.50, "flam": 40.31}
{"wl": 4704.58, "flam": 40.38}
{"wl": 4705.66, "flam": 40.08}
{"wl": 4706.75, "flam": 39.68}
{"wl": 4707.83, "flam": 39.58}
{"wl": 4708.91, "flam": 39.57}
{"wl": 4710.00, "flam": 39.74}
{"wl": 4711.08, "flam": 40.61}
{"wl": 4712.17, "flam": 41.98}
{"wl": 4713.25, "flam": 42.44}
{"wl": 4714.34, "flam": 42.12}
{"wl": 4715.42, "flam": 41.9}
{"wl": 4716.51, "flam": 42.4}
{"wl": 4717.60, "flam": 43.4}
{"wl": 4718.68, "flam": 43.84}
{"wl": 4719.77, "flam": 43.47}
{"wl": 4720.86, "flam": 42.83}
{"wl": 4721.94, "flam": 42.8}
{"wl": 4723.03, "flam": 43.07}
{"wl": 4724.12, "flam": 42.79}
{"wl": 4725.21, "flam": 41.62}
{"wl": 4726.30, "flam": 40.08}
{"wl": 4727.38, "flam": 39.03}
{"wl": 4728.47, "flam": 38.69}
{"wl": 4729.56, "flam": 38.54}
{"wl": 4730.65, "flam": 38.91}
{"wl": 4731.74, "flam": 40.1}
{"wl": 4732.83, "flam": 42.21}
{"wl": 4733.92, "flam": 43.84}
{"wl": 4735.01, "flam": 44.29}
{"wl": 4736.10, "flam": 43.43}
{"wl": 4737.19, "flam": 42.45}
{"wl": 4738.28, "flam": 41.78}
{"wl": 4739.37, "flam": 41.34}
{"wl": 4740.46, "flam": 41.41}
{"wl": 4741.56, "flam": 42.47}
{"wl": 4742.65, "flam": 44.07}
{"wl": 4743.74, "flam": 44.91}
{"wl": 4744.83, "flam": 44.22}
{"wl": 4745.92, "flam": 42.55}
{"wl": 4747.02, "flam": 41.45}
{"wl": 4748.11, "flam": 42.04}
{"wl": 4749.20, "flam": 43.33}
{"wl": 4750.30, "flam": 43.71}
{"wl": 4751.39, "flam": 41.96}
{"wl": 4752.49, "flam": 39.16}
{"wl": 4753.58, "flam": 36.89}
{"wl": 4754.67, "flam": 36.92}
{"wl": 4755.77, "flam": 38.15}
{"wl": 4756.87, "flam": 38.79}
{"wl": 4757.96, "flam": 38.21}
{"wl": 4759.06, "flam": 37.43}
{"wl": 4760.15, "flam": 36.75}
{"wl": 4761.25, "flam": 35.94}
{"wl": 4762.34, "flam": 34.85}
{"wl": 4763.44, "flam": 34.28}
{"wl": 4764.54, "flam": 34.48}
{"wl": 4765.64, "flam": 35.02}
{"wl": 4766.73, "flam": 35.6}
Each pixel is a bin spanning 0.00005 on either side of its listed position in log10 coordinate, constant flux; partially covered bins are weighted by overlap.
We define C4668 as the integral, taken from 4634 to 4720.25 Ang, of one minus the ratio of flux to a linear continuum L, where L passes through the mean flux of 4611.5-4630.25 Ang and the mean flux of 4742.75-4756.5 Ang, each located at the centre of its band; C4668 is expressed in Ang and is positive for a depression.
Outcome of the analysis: 1.57 Ang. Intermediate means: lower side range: 44.5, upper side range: 41.3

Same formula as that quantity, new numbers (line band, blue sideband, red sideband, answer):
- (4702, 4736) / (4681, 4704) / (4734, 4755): 0.7 Ang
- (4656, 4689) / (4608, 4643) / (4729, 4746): 0.4 Ang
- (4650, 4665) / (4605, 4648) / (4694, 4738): -0.8 Ang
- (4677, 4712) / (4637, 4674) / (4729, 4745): 0.5 Ang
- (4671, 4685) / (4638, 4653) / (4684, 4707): 0.2 Ang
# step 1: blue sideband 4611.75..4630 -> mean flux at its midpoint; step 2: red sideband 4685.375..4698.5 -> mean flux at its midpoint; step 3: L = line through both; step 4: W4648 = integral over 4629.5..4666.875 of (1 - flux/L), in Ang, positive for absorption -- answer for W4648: 1.1 Ang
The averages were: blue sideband 44.5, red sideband 43.6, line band 42.9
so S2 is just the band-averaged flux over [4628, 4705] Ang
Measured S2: 42.4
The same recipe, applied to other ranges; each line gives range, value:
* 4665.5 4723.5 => 41.8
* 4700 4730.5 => 41.2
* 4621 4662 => 43.2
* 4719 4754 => 41.9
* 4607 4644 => 43.7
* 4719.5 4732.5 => 41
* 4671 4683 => 42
